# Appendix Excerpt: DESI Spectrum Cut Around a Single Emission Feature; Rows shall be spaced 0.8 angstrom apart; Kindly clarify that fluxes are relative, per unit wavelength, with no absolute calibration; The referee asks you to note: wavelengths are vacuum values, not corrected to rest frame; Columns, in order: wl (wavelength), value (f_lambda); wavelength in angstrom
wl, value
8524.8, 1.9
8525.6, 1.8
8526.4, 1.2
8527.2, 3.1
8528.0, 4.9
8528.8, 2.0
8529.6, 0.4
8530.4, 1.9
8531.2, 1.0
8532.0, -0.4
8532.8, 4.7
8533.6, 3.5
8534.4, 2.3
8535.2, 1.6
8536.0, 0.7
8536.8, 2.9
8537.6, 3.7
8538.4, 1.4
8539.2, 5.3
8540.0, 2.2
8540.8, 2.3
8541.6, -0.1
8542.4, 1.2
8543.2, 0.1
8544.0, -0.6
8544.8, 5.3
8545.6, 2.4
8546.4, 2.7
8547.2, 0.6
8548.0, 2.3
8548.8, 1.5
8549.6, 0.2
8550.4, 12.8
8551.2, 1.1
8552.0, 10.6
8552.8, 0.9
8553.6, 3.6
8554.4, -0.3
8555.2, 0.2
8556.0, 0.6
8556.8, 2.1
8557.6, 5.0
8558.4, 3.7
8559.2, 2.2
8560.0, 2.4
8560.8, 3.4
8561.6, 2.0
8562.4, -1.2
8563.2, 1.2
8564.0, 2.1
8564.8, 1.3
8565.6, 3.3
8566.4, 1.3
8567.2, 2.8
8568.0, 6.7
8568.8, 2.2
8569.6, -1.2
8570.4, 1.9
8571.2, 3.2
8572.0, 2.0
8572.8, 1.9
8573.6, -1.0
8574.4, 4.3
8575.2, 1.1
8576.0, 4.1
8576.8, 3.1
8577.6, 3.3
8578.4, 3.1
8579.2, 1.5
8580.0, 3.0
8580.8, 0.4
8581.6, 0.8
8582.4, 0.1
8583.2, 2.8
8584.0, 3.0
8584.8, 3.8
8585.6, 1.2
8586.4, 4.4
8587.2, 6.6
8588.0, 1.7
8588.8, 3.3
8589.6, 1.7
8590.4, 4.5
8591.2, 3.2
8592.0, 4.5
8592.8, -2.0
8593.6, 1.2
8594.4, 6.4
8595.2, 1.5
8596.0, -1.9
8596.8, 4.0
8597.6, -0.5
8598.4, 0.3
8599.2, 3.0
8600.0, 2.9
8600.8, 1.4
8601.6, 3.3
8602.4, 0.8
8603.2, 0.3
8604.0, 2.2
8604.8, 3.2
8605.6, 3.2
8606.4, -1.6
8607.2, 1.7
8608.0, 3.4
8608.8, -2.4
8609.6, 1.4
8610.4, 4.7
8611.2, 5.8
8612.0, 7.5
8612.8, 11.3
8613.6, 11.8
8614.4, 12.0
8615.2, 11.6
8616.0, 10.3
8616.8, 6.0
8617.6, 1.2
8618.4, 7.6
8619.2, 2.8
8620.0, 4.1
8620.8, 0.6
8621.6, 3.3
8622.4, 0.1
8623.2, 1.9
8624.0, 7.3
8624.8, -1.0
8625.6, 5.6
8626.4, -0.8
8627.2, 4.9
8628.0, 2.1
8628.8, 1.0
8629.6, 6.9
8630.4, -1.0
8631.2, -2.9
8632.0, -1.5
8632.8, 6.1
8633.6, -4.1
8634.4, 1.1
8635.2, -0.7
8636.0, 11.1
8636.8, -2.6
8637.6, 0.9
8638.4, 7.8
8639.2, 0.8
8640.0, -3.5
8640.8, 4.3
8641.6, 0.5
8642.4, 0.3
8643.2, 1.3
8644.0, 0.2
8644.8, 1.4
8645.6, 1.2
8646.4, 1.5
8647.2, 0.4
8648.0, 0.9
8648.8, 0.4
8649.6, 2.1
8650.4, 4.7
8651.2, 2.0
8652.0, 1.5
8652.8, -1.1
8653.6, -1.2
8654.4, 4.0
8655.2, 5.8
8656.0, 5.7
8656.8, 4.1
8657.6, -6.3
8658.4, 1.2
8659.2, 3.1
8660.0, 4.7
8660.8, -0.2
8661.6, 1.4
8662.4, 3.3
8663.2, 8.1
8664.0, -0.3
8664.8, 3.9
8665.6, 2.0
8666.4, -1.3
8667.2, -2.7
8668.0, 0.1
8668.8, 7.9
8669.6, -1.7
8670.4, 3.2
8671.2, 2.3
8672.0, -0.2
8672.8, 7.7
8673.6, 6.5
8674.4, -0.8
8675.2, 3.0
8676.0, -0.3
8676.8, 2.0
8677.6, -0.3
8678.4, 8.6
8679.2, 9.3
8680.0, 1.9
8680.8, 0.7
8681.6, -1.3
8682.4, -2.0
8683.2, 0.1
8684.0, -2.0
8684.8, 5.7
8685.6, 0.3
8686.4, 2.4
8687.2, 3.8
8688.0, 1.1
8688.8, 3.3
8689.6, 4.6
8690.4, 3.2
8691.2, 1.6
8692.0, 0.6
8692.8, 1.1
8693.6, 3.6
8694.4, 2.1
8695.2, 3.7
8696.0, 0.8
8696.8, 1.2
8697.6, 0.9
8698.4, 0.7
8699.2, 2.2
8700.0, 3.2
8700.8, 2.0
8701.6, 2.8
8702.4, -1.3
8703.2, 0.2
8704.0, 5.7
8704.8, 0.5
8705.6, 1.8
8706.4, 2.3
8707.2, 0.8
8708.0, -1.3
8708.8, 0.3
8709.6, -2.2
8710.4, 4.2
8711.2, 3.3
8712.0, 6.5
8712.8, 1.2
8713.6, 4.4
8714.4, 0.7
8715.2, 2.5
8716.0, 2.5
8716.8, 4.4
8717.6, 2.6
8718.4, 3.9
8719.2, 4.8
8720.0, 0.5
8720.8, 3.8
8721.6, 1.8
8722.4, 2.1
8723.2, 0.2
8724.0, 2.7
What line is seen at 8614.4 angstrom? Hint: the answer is H-beta 4861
